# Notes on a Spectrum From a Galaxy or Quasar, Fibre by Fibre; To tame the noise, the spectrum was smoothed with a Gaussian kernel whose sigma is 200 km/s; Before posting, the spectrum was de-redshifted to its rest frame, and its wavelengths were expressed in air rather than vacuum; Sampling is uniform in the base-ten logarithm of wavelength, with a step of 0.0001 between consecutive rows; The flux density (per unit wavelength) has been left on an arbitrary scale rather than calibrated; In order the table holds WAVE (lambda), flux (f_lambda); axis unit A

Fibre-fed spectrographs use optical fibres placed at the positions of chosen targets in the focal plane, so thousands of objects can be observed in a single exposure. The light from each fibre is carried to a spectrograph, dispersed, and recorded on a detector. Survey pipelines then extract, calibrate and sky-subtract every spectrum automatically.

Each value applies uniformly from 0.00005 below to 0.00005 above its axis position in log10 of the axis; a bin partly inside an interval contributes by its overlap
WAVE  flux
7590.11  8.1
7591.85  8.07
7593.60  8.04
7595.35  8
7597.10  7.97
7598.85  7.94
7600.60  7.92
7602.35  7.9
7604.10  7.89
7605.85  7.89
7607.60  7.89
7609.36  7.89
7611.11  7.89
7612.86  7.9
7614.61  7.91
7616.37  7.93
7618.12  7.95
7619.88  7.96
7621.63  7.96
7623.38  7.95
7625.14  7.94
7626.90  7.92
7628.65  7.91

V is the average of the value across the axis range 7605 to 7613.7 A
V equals 7.89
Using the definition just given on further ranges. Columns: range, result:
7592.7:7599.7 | 7.98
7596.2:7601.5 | 7.94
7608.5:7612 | 7.9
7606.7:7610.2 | 7.88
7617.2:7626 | 7.96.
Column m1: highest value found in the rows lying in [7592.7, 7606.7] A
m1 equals 8.04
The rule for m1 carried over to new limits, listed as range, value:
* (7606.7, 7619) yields 7.95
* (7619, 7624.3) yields 7.96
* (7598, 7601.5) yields 7.94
